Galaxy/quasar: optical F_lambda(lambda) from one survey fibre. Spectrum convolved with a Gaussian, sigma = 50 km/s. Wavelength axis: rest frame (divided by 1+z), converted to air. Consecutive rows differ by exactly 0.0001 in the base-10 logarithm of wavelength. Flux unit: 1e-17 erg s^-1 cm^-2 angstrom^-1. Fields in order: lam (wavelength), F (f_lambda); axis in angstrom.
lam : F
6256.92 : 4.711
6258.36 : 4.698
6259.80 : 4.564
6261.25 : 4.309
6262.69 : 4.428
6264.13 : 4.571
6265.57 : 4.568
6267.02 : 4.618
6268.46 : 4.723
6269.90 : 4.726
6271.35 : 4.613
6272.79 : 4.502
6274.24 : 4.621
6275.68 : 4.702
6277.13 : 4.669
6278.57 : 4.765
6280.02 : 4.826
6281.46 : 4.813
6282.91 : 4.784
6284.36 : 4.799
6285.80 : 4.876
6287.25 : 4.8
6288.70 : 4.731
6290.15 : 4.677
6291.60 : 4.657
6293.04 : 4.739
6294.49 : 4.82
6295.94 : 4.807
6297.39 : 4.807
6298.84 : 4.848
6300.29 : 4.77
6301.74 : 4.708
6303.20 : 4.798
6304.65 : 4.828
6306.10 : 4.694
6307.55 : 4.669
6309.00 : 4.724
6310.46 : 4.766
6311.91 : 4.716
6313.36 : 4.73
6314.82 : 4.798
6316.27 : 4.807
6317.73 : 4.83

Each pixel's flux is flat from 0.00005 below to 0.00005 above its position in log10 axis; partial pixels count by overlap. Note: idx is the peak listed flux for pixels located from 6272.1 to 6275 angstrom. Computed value 4.621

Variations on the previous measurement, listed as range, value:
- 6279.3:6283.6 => 4.826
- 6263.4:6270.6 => 4.726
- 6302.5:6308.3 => 4.828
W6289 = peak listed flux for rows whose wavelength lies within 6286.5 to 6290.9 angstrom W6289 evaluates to 4.8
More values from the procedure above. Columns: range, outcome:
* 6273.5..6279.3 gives 4.765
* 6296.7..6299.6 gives 4.848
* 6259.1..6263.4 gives 4.564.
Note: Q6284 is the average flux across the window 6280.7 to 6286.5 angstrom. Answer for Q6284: 4.82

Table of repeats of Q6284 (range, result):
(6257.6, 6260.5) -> 4.64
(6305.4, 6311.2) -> 4.71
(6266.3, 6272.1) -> 4.67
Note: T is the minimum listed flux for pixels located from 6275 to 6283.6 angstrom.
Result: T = 4.669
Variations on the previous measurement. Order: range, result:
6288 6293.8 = 4.657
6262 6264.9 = 4.428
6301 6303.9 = 4.708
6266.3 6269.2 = 4.618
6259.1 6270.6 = 4.309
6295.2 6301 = 4.77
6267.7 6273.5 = 4.502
